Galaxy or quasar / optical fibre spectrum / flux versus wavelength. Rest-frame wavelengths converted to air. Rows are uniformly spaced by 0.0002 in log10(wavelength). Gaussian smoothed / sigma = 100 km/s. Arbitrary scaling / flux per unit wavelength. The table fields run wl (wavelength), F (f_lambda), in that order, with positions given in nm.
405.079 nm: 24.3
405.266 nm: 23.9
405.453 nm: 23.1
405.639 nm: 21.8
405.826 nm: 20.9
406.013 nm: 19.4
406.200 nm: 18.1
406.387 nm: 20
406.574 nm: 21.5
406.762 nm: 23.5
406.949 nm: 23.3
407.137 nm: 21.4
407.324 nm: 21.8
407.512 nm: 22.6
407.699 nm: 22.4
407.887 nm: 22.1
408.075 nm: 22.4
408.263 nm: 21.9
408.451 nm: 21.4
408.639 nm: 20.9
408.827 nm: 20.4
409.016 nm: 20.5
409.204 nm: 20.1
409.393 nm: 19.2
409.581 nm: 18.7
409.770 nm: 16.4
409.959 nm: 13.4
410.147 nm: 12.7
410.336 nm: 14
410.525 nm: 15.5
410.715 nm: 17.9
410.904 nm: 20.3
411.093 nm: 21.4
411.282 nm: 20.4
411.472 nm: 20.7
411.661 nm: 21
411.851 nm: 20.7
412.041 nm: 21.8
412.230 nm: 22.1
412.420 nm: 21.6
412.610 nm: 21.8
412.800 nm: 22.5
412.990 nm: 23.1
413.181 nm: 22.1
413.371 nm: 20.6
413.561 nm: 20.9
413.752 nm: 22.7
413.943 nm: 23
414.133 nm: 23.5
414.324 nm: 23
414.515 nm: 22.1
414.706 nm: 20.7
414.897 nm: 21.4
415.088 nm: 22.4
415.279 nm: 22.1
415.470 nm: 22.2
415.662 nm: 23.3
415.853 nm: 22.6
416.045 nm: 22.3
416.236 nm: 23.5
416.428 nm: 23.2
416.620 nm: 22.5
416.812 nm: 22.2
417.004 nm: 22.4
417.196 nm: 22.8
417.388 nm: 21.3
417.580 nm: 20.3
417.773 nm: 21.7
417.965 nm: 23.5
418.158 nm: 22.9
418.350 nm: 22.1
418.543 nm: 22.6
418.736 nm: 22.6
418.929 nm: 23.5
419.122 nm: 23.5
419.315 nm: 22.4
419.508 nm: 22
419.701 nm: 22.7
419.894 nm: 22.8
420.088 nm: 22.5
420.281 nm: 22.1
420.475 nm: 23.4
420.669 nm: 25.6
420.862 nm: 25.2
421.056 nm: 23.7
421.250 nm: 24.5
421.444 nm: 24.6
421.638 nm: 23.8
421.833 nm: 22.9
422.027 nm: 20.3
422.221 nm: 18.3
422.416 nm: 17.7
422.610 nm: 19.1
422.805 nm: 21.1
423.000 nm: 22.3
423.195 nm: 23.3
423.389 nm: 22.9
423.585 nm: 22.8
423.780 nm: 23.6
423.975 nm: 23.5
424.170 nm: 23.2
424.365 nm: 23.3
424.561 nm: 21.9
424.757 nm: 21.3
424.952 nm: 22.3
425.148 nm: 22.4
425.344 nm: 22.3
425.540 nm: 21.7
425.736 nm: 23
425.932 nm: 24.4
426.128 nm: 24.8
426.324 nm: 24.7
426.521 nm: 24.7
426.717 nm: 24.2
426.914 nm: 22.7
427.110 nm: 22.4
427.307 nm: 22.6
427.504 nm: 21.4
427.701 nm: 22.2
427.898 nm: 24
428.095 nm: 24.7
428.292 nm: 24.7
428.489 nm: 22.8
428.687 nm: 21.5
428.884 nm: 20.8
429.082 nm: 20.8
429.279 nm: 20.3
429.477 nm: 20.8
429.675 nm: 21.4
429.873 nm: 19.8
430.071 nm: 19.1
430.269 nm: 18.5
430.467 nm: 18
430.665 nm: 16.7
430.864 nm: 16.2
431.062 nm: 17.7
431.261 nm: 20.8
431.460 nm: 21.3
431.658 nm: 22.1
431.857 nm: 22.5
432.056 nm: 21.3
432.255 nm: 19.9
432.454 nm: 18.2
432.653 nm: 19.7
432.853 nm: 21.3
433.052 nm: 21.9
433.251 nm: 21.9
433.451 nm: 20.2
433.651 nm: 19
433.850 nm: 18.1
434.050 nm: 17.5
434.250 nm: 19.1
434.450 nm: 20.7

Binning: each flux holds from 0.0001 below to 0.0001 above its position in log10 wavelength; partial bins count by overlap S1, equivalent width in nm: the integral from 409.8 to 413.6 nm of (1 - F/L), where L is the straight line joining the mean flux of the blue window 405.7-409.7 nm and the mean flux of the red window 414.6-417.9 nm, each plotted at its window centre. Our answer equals 0.34 nm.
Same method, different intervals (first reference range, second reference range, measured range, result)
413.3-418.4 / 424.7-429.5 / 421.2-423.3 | 0.09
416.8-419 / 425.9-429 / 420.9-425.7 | 0.12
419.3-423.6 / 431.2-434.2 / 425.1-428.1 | -0.25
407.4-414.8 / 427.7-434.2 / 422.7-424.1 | -0.16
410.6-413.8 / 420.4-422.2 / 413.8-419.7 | -0.02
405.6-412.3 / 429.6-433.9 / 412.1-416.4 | -0.49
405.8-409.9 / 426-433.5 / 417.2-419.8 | -0.17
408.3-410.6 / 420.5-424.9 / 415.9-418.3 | -0.21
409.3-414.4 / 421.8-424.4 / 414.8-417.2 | -0.22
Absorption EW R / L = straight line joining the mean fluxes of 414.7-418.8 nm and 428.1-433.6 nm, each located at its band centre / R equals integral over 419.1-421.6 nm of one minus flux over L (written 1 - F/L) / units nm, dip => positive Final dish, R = -0.19 nm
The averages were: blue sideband 22.3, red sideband 20.4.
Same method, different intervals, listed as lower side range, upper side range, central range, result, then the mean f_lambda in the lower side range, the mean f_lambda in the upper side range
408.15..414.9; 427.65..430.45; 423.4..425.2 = -0.137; 20.3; 21.4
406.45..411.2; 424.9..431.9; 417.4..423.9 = -0.482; 19.8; 21.7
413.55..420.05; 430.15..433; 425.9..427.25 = -0.219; 22.5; 19.6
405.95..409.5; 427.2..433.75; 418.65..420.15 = -0.128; 21.2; 20.7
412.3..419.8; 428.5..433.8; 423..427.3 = -0.430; 22.3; 20.1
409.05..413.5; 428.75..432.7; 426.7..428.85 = -0.341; 19.5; 19.8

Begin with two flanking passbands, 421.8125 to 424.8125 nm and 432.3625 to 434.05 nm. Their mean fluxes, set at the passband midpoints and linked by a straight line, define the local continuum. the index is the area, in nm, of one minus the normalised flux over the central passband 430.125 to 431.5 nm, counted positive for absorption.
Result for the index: 0.13 nm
